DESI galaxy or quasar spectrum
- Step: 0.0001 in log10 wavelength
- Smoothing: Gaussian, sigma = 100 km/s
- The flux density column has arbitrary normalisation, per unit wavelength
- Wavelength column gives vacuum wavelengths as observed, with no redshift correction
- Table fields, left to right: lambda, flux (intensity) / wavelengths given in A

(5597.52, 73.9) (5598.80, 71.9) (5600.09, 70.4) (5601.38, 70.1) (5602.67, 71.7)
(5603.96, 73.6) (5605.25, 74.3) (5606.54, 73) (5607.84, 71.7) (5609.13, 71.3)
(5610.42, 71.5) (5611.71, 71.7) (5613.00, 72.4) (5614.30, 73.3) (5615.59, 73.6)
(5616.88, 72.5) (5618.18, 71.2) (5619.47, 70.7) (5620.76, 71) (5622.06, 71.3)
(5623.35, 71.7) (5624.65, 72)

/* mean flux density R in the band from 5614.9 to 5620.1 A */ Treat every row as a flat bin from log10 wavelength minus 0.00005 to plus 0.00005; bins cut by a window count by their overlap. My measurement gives 72.1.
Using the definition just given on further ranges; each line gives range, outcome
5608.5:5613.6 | 71.8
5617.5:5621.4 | 71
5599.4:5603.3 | 70.7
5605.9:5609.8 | 71.9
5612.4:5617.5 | 72.9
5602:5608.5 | 72.8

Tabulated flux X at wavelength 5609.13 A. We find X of 71.3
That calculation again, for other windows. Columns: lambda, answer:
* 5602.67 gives 71.7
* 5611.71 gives 71.7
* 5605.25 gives 74.3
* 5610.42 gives 71.5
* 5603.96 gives 73.6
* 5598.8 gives 71.9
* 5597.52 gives 73.9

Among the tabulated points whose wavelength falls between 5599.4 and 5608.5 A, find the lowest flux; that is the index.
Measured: 70.1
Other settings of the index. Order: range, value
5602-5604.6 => 71.7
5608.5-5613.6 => 71.3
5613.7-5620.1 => 70.7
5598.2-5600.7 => 70.4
